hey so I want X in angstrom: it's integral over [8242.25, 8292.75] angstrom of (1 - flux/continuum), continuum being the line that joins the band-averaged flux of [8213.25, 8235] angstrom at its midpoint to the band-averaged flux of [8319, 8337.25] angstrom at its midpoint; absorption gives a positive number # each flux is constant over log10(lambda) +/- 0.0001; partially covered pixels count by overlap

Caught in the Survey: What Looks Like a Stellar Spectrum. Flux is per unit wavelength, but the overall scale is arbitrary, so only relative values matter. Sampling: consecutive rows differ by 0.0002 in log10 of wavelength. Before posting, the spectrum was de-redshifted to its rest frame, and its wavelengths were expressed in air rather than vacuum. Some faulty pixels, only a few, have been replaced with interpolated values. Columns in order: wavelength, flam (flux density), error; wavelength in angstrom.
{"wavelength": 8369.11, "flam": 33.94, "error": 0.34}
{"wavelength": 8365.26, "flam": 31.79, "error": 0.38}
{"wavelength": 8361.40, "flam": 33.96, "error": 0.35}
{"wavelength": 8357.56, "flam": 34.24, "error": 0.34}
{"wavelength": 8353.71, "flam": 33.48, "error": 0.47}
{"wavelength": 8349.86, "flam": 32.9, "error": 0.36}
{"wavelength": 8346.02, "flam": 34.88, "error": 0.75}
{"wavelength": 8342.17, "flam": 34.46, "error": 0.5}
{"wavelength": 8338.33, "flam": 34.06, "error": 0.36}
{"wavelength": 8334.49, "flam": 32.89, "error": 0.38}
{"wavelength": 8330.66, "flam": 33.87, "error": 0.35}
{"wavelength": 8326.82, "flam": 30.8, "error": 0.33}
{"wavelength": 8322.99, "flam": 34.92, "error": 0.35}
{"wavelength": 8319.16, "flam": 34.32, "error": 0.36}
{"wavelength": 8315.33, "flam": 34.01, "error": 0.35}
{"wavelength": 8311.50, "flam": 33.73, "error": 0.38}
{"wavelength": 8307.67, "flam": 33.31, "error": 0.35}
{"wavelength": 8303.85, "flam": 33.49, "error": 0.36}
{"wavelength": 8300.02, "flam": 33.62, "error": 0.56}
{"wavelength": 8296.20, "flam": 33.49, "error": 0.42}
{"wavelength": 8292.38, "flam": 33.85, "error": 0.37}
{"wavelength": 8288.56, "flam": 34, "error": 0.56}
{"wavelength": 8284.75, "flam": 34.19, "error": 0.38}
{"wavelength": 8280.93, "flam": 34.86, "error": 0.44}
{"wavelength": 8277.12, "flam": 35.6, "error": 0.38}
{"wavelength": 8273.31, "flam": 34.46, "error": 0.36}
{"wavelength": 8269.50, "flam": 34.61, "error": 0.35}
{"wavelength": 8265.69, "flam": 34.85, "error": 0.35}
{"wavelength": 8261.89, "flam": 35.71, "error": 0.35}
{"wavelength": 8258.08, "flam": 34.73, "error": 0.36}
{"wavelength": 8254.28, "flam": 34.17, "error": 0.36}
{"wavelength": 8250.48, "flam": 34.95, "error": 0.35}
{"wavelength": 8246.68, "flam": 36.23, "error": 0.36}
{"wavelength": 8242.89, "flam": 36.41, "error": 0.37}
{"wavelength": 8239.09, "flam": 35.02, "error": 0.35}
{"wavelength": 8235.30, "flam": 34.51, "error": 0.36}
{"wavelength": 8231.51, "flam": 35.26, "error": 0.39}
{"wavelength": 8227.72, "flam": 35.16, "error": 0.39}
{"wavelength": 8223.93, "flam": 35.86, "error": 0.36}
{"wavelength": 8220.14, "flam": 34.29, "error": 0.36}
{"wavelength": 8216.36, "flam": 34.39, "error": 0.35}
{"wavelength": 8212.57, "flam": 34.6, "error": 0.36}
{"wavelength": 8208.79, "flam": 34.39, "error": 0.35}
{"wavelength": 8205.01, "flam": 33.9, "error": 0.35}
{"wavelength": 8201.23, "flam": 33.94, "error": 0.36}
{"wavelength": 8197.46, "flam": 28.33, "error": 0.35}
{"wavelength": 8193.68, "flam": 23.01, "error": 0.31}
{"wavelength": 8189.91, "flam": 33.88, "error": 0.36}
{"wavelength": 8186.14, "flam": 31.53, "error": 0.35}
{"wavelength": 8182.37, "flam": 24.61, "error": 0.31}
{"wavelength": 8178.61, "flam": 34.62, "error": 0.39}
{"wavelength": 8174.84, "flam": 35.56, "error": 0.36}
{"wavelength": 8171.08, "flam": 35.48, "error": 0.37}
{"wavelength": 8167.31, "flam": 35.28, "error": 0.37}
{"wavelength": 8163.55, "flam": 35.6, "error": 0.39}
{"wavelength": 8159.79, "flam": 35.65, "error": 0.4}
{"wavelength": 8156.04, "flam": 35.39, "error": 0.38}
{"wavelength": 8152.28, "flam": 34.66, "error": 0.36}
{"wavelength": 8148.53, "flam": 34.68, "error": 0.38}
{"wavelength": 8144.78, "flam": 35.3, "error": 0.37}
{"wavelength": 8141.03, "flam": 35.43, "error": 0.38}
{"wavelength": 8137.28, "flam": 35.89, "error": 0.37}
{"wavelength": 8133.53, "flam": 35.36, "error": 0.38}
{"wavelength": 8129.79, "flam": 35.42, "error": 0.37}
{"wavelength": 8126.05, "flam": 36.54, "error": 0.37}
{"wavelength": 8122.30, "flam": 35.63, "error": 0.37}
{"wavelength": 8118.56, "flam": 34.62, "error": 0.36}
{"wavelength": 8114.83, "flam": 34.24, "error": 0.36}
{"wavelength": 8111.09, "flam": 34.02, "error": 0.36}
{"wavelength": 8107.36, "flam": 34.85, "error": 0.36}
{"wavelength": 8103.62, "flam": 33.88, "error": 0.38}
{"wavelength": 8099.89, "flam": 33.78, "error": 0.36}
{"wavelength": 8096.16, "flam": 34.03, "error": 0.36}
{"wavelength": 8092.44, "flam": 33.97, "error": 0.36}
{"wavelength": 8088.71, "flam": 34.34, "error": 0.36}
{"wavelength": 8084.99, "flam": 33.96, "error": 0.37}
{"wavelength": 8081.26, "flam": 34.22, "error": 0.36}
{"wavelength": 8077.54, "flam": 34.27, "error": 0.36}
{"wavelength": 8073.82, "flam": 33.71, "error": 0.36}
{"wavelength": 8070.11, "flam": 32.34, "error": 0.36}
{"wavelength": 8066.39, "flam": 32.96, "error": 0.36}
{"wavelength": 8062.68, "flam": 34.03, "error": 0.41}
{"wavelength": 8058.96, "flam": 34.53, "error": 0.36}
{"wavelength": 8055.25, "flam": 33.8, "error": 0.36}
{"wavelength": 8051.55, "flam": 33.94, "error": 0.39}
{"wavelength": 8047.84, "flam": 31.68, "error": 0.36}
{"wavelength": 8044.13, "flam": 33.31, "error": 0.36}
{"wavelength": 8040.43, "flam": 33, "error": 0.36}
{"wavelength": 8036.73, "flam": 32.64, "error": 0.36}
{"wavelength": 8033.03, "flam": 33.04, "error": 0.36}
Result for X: -0.9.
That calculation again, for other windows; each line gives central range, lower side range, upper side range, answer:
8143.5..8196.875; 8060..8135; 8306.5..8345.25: 1.6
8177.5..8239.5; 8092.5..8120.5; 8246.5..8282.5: 3.6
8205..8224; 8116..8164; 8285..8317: 0.1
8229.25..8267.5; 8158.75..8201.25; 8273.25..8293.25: -1.7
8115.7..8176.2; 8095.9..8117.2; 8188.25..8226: -3.3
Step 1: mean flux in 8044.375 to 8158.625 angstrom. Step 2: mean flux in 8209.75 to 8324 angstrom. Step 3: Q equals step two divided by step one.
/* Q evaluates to 1.0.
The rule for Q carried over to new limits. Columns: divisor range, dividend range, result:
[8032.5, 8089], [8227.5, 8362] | 1.02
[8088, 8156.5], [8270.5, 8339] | 0.97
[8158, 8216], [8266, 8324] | 1.04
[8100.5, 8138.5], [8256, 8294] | 0.99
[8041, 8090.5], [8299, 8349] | 1.00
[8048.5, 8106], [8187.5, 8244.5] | 0.99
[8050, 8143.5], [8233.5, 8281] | 1.02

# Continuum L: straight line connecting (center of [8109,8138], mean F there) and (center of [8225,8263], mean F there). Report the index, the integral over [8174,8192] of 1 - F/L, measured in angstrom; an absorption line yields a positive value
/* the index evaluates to 1.8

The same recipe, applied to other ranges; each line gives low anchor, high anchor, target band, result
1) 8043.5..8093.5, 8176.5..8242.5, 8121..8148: -1.9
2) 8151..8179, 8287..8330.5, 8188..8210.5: 2.4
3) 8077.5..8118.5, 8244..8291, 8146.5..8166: -0.4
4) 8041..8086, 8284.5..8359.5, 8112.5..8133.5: -1.1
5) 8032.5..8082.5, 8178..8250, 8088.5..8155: -3.1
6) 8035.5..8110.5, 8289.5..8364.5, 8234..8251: -0.9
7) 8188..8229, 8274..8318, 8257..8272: -0.6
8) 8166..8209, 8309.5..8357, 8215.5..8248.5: -2.9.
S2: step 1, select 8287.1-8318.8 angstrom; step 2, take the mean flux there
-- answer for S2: 33.7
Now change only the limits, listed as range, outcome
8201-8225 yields 34.5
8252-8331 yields 34.1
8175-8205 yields 30.6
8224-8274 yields 35.1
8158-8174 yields 35.5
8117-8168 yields 35.4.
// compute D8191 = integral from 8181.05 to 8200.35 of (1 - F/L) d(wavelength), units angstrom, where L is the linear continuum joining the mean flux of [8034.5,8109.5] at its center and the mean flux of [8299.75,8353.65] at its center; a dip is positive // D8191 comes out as 2.9 angstrom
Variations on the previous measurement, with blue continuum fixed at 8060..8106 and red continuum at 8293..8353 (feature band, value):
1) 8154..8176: -1.13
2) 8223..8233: -0.50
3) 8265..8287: -0.70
